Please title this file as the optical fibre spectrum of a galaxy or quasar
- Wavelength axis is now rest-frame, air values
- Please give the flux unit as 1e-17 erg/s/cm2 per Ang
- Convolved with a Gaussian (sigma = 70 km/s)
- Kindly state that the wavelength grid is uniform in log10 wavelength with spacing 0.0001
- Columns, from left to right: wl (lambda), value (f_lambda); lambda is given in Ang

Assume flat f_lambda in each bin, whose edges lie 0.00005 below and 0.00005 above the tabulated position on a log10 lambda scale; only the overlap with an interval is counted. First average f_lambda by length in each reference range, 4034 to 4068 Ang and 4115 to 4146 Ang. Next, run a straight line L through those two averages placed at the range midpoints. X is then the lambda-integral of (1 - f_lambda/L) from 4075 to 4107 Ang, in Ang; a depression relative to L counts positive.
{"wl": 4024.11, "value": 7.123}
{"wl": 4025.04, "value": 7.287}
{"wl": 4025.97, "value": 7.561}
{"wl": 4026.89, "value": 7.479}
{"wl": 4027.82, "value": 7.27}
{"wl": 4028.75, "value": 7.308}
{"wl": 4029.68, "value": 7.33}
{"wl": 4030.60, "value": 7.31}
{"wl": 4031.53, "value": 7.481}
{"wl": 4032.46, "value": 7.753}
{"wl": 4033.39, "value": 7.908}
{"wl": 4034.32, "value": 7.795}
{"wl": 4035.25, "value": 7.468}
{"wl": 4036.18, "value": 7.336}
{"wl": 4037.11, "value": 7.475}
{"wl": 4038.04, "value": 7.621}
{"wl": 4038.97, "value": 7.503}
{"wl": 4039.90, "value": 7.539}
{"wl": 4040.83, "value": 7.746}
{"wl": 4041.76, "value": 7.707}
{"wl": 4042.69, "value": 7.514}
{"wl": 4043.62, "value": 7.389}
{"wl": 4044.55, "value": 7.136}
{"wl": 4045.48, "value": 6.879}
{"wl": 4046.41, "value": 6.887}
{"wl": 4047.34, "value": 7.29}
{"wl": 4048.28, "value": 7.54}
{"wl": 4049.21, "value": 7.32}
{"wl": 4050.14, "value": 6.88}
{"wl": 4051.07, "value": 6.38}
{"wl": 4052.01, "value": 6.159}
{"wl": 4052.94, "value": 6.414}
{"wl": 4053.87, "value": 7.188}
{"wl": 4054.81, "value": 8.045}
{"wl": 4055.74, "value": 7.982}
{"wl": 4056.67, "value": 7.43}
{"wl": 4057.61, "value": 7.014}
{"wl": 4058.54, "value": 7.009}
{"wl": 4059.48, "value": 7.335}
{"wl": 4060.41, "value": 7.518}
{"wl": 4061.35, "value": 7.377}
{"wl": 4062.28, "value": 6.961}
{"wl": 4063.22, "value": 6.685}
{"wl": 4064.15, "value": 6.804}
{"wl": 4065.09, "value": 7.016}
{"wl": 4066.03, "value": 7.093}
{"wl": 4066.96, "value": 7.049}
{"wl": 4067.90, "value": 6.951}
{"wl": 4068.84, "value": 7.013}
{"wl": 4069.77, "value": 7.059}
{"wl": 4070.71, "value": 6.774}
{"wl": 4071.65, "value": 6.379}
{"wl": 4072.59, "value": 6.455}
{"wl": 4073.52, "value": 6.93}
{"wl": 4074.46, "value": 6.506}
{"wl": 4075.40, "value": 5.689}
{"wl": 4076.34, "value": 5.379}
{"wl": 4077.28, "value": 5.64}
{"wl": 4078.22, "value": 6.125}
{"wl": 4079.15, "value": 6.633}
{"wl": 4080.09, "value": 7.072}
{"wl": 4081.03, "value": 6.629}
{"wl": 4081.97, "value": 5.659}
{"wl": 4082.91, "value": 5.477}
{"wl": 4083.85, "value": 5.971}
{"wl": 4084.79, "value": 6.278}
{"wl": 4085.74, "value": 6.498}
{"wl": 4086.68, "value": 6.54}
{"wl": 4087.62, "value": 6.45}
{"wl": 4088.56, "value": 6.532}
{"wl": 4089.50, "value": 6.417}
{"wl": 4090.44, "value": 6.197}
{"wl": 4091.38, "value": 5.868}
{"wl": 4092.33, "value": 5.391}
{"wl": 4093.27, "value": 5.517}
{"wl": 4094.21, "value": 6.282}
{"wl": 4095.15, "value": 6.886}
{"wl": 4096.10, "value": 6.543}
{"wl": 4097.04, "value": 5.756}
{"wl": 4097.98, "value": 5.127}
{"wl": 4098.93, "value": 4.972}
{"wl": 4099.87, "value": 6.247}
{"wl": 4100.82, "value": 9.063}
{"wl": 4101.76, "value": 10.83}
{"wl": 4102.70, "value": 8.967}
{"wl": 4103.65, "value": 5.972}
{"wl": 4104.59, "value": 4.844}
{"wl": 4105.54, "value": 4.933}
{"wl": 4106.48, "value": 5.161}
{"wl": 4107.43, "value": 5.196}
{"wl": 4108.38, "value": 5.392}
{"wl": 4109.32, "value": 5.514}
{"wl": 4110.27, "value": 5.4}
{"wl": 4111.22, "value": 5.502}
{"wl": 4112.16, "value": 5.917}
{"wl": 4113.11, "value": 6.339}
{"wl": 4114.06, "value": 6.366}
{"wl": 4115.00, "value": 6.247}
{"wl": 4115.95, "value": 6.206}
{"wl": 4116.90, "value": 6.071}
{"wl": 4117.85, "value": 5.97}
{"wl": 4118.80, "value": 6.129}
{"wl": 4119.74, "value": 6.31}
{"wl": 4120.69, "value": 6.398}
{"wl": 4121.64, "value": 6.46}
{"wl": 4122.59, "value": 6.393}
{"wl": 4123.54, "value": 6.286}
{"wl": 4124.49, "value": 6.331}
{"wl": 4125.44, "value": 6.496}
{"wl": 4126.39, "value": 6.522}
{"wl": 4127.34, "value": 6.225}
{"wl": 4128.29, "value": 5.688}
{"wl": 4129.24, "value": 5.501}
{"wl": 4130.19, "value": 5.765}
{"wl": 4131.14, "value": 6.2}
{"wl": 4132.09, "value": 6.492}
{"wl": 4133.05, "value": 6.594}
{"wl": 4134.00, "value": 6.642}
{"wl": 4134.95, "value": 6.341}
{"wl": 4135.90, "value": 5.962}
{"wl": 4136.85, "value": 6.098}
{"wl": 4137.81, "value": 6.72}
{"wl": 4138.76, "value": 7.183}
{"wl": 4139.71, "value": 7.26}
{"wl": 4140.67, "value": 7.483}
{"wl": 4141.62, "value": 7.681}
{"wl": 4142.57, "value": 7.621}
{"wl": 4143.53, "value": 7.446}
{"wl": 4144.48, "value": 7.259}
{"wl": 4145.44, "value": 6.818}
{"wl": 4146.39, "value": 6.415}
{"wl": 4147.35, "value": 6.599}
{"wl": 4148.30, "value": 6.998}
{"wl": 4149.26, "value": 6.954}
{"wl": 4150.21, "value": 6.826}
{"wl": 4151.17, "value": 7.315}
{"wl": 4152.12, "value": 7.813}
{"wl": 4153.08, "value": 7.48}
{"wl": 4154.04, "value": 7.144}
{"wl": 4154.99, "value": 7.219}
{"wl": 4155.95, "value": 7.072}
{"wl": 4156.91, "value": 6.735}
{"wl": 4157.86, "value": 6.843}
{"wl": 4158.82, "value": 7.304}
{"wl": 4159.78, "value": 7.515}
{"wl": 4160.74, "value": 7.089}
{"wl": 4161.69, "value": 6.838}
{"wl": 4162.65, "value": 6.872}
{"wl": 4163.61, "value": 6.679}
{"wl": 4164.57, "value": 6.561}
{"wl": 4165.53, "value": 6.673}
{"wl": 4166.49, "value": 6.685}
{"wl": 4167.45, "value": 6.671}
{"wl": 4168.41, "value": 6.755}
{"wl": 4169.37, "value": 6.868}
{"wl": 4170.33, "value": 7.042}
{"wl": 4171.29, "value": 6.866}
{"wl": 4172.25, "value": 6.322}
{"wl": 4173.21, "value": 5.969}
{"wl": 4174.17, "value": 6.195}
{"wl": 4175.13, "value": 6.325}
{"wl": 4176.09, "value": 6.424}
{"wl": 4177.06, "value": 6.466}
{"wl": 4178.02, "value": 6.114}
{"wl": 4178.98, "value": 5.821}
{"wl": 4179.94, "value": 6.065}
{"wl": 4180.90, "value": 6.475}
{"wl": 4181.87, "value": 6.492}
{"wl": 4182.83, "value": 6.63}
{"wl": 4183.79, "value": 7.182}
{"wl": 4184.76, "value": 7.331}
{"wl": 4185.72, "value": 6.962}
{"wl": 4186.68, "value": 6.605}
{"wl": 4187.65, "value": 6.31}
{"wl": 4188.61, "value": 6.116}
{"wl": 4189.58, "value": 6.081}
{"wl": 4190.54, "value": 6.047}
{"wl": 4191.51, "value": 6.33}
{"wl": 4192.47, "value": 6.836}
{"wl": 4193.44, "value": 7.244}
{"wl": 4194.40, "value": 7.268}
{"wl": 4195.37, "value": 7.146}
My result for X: 2.7 Ang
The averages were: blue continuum 7.23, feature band 6.28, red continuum 6.51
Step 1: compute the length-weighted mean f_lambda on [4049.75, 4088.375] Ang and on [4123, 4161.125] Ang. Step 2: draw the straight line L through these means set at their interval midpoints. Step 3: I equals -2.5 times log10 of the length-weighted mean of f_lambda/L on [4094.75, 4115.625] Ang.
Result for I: 0.09 mag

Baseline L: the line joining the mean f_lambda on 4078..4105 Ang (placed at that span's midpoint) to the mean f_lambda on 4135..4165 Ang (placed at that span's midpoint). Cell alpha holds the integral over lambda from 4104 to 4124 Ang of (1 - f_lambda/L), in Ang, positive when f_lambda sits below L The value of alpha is 2.4 Ang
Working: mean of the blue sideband 6.45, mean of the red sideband 7.02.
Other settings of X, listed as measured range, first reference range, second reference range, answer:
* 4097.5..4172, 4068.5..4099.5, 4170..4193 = -3.1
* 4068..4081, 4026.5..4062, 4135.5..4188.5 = 1.3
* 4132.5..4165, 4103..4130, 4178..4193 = -4.2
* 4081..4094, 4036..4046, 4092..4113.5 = 0.8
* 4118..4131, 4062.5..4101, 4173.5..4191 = 0.4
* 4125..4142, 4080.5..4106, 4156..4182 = 0.1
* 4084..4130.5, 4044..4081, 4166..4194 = 3.7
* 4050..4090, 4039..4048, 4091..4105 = 1.7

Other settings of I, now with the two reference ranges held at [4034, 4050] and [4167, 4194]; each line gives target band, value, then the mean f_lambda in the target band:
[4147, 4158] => -0.06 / 7.1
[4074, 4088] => 0.16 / 6.17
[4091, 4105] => 0.08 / 6.56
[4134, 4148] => -0.02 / 6.91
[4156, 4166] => -0.04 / 6.92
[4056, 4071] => 0.03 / 7.08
